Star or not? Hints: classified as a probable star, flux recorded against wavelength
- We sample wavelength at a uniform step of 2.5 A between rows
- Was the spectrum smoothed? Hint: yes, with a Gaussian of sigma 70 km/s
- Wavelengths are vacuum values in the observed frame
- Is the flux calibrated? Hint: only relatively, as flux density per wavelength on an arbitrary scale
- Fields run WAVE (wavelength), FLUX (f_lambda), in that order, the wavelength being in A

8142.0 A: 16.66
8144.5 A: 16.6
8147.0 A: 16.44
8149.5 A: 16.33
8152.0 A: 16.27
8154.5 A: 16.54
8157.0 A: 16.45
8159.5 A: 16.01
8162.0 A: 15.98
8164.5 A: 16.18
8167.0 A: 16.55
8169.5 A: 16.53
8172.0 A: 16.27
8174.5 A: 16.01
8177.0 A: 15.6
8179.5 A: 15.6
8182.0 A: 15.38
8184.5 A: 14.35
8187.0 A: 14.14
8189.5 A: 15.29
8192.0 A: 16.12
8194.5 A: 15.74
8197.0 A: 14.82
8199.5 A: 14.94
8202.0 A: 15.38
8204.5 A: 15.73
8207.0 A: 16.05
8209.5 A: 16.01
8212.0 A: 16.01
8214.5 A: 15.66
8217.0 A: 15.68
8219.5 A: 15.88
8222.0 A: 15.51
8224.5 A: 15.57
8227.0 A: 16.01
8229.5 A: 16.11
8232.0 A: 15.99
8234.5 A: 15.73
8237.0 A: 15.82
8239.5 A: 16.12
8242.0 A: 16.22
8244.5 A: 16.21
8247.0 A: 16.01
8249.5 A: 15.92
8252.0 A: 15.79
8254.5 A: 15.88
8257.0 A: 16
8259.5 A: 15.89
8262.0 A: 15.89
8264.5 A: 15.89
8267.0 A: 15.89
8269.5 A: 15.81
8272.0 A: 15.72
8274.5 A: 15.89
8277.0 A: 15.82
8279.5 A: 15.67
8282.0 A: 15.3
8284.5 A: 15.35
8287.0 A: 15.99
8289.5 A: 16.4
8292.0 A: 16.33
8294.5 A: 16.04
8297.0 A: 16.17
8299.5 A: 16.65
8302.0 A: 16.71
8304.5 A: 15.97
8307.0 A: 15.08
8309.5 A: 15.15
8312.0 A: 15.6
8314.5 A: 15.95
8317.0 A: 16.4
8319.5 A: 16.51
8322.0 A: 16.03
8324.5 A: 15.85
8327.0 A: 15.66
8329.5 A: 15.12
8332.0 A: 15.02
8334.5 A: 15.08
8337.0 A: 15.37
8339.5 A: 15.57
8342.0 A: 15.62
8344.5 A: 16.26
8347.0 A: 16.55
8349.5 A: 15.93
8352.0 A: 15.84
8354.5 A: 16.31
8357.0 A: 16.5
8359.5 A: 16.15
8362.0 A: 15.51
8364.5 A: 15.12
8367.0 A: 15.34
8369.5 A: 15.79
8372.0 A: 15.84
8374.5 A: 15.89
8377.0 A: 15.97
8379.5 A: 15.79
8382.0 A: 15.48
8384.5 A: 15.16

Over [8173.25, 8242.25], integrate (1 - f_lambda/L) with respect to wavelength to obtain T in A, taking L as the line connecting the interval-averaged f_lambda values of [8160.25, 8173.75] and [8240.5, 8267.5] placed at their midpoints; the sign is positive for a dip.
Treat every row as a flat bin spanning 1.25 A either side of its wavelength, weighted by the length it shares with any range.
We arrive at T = 2.21 A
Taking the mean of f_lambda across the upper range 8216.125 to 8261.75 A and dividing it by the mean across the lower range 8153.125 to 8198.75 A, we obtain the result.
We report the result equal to 1.01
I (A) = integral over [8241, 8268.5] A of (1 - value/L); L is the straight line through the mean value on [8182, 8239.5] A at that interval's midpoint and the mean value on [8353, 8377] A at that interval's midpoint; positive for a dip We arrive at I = -0.5 A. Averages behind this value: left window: 15.6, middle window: 16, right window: 15.8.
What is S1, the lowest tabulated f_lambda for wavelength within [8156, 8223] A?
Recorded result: 14.14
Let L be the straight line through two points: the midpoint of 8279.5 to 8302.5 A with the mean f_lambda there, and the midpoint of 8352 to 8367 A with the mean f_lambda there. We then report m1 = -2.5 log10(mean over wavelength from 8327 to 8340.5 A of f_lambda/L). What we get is 0.05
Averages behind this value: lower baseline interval 16.1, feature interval 15.3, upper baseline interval 15.9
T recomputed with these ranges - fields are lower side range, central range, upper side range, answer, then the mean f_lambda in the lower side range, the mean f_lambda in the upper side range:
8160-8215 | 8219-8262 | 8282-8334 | -0.46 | 15.7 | 15.9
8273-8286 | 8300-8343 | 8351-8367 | 0.11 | 15.6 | 15.9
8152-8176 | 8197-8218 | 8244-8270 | 0.62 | 16.3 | 15.9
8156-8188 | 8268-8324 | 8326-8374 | -0.70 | 15.8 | 15.7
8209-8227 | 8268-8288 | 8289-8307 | 0.53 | 15.8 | 16.2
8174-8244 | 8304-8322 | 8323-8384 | -0.14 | 15.6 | 15.7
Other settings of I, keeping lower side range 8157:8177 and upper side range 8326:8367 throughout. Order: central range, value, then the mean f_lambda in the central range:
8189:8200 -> 0.5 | 15.4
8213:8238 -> 0.4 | 15.8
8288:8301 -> -0.4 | 16.3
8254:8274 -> 0.1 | 15.9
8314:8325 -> -0.3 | 16.2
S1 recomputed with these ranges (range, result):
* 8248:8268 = 15.79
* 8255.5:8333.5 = 15.02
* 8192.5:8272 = 14.82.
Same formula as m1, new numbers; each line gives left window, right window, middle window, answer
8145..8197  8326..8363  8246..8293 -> -0.003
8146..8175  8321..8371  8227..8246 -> 0.003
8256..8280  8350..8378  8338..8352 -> -0.008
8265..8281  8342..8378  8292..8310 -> -0.013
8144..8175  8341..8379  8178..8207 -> 0.068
